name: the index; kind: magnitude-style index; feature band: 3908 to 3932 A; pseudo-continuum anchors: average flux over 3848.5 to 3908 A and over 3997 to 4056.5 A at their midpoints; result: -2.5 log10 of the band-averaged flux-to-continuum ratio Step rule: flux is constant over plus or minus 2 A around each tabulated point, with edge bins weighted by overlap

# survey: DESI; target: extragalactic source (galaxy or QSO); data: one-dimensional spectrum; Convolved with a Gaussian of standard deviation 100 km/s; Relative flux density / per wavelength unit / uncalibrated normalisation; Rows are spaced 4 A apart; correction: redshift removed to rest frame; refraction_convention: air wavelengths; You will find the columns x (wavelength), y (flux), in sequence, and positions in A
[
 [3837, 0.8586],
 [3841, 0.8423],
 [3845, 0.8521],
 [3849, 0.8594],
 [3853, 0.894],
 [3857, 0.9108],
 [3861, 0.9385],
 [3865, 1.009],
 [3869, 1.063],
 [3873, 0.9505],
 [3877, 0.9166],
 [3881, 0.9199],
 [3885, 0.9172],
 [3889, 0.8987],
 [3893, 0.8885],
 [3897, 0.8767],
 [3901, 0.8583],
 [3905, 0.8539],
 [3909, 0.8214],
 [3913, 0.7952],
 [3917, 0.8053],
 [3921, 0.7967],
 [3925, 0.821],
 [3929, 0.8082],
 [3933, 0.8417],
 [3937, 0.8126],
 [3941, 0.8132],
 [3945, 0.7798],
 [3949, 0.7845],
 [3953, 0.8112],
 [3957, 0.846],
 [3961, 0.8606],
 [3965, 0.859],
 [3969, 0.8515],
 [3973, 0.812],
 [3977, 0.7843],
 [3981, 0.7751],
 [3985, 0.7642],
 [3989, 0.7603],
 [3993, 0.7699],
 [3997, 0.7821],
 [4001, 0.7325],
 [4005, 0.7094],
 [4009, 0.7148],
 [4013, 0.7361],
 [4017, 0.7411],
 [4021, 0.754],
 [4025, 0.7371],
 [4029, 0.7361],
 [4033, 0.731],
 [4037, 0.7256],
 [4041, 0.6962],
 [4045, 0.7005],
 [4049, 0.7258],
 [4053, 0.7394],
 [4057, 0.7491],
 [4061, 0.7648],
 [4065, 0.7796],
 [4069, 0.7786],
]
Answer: 0.072 mag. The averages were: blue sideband 0.917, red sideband 0.73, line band 0.809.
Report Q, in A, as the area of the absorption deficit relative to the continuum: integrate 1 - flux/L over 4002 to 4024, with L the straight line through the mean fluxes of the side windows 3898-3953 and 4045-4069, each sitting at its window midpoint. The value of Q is 1.1 A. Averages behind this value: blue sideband 0.816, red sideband 0.75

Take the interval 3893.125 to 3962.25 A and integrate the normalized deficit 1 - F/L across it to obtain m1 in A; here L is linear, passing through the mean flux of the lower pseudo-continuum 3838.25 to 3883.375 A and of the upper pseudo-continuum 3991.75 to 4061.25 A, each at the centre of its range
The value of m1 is 1.8 A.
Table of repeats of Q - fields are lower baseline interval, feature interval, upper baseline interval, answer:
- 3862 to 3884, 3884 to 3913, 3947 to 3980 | 1.9 A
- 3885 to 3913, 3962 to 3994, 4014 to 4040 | -0.6 A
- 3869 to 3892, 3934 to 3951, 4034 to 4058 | 1.1 A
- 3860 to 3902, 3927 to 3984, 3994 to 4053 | 0.7 A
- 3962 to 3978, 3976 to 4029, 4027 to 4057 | 2.2 A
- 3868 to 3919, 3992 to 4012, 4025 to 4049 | 0.5 A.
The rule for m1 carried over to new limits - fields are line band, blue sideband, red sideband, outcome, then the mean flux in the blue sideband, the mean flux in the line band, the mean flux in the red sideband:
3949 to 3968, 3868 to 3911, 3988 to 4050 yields -0.6 A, 0.902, 0.838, 0.734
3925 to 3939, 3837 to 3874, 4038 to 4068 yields 0.5 A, 0.92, 0.821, 0.738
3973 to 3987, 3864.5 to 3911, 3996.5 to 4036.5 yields 0.1 A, 0.911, 0.78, 0.735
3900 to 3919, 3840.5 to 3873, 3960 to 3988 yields 1.1 A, 0.927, 0.825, 0.812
